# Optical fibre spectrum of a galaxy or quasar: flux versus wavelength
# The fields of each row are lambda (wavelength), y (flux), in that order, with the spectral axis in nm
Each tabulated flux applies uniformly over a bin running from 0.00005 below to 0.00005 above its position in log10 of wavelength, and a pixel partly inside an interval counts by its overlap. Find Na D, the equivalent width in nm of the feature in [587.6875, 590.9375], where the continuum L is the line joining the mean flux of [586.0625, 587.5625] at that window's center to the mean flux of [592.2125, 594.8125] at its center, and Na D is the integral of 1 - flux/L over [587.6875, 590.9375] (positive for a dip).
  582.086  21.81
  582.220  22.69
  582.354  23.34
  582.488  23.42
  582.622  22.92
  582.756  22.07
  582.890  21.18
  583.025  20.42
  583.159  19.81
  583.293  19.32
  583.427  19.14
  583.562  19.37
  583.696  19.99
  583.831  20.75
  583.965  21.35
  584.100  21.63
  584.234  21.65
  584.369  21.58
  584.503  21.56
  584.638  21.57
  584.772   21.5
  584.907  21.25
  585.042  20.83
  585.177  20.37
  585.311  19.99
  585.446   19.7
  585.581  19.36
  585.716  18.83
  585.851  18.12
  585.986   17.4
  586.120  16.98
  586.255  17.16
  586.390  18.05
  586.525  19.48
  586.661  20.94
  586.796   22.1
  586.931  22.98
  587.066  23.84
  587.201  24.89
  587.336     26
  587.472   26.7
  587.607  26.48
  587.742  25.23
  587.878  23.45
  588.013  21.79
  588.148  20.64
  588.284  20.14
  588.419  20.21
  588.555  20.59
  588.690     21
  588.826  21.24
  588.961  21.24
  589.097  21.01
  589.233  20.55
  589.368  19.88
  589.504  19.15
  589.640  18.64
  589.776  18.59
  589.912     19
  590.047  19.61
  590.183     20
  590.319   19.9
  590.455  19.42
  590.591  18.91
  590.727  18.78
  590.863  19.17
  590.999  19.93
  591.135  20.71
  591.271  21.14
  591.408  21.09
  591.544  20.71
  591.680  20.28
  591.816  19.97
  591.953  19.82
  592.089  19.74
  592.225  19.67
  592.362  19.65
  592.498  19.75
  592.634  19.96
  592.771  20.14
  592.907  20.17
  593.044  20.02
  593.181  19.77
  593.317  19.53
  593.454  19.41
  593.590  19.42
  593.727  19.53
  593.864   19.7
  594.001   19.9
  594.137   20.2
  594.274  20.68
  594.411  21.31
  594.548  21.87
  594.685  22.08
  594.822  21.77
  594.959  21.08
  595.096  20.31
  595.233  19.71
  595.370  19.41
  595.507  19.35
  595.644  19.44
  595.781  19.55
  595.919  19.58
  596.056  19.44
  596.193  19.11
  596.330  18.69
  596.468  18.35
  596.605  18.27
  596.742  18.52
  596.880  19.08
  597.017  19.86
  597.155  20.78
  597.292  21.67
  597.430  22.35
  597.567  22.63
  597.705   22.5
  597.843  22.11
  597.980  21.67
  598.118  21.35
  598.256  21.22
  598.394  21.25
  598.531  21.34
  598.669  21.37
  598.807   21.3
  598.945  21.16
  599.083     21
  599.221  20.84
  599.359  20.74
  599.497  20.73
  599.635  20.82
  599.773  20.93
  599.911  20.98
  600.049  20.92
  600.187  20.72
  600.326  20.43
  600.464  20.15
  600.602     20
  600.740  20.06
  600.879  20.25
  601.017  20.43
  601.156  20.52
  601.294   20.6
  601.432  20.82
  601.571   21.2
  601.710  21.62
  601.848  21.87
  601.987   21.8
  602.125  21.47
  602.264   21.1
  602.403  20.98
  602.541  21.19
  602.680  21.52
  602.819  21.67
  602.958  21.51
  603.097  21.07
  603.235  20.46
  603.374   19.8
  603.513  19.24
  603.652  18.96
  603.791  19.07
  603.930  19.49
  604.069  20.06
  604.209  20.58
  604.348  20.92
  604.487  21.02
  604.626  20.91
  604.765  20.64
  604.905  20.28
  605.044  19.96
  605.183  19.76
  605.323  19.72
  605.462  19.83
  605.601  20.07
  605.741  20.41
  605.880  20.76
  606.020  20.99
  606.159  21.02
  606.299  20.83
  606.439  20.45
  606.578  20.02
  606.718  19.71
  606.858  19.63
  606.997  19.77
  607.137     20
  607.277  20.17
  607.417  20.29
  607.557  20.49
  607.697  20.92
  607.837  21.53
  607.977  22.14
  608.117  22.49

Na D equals 0.140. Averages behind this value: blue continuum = 21.8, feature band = 20.3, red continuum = 20.2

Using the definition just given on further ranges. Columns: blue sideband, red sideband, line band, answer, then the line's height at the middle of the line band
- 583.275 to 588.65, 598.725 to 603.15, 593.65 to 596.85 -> 0.17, 21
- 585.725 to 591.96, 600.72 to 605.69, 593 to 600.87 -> 0.07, 20.6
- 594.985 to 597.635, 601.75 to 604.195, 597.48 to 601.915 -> -0.18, 20.3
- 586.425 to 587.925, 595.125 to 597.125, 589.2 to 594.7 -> 0.35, 21.3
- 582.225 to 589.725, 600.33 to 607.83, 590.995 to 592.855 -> 0.06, 20.9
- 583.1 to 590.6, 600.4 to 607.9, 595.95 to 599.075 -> -0.01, 20.6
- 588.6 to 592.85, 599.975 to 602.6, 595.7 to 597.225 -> 0.09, 20.4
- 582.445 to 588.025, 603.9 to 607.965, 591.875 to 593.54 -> 0.09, 20.9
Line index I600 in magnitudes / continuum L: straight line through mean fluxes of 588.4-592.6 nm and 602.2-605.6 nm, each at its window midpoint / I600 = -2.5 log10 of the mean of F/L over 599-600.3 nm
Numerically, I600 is -0.03 mag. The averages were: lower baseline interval 20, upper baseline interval 20.4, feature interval 20.8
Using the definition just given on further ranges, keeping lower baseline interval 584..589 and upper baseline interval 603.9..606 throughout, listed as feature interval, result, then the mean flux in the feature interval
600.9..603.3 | -0.04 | 21.2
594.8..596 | 0.05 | 19.9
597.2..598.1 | -0.07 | 22.1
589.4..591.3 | 0.09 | 19.5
